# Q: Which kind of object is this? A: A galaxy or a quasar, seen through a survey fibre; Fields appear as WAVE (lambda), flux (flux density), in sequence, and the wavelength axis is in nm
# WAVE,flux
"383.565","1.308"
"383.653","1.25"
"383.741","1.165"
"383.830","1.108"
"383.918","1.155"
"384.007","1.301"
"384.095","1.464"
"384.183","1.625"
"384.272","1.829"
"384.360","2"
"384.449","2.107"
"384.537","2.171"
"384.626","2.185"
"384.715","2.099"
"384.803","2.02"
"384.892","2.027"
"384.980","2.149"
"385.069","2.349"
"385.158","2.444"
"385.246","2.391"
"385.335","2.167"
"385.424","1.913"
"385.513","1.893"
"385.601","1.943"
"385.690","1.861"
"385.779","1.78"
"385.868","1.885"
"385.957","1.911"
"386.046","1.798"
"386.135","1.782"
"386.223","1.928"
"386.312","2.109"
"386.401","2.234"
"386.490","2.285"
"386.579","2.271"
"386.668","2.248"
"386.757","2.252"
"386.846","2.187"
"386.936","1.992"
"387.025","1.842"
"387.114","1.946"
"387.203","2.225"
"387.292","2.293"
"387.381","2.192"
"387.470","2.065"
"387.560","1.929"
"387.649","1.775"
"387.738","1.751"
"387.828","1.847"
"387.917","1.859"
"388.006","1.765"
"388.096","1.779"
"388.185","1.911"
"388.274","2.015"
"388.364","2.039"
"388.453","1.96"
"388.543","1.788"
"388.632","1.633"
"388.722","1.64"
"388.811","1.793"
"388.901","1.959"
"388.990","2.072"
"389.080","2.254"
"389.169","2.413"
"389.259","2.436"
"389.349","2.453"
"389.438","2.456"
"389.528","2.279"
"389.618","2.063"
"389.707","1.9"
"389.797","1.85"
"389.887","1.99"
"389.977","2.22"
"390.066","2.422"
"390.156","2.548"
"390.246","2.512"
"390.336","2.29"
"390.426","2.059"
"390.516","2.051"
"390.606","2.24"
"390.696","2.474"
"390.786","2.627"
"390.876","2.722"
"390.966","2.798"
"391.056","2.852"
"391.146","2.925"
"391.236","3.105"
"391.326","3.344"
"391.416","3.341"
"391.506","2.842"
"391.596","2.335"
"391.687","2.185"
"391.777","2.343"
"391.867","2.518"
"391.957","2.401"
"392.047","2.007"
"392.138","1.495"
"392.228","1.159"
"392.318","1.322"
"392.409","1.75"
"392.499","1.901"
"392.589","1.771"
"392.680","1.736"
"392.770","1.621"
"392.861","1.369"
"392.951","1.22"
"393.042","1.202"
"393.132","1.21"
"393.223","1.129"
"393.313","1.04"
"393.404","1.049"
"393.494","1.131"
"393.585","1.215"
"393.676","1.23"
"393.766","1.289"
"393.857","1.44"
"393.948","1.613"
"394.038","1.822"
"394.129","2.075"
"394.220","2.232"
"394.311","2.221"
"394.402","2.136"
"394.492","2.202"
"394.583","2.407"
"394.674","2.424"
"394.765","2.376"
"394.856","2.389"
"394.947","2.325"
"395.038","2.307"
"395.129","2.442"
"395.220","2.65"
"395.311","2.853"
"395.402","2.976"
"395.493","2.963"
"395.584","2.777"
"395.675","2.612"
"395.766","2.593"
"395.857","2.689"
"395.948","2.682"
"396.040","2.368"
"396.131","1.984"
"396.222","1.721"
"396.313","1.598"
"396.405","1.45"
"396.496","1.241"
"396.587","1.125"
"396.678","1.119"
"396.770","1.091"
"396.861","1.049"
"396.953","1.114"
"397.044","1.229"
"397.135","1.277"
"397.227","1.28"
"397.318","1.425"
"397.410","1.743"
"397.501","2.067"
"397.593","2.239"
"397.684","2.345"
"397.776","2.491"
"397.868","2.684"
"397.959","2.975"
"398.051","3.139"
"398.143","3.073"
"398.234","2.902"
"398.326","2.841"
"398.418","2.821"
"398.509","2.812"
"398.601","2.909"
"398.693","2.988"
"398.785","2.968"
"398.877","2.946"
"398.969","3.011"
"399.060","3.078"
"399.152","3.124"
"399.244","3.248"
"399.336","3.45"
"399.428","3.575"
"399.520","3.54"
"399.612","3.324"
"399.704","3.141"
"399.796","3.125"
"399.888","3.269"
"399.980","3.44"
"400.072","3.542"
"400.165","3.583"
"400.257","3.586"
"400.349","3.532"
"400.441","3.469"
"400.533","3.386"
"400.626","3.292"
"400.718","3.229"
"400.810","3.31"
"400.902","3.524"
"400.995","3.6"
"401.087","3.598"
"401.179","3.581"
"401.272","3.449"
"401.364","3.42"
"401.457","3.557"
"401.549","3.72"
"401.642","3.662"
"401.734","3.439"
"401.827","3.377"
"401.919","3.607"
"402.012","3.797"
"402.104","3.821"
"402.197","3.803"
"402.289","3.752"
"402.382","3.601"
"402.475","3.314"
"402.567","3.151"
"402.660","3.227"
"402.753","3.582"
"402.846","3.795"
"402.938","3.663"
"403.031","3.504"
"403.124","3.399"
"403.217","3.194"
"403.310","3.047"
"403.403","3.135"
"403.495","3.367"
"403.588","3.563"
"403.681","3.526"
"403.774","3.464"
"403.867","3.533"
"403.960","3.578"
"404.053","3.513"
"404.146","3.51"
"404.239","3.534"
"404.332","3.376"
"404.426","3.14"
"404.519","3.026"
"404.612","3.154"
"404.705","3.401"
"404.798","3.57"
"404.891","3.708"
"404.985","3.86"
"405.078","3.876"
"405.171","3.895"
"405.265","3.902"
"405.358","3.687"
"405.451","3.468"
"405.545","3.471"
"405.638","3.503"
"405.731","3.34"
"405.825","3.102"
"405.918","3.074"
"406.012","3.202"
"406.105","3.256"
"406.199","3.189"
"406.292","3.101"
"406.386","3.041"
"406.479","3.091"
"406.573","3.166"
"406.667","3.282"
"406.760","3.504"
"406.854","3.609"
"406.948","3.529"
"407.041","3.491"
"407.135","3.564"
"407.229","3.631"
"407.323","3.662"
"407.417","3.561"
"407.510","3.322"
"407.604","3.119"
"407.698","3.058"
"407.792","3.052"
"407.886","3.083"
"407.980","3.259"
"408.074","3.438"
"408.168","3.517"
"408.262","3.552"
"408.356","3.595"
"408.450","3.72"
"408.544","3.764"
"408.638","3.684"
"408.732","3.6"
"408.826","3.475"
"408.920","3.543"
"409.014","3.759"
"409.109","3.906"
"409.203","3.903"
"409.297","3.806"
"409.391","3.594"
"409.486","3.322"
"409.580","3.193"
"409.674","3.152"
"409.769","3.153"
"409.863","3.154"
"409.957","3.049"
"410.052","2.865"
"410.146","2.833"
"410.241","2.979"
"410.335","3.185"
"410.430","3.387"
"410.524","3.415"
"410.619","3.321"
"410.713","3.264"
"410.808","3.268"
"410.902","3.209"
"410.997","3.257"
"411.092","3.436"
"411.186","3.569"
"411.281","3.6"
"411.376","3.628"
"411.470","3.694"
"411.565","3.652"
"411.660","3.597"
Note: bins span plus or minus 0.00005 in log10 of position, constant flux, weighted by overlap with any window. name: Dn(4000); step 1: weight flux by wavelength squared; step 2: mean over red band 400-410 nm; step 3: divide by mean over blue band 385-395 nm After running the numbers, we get 1.83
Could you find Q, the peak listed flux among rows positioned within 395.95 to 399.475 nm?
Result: 3.575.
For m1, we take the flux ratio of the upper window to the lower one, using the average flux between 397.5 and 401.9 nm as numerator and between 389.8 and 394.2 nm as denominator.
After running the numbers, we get 1.61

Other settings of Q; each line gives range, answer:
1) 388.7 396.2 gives 3.344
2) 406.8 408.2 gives 3.662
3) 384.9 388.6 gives 2.444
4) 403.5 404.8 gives 3.578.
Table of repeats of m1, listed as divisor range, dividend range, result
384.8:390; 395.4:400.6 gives 1.26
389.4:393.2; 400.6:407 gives 1.59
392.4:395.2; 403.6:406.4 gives 1.95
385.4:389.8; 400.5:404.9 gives 1.72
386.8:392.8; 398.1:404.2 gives 1.57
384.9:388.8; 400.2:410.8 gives 1.72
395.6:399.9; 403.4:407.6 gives 1.42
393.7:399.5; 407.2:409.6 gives 1.52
